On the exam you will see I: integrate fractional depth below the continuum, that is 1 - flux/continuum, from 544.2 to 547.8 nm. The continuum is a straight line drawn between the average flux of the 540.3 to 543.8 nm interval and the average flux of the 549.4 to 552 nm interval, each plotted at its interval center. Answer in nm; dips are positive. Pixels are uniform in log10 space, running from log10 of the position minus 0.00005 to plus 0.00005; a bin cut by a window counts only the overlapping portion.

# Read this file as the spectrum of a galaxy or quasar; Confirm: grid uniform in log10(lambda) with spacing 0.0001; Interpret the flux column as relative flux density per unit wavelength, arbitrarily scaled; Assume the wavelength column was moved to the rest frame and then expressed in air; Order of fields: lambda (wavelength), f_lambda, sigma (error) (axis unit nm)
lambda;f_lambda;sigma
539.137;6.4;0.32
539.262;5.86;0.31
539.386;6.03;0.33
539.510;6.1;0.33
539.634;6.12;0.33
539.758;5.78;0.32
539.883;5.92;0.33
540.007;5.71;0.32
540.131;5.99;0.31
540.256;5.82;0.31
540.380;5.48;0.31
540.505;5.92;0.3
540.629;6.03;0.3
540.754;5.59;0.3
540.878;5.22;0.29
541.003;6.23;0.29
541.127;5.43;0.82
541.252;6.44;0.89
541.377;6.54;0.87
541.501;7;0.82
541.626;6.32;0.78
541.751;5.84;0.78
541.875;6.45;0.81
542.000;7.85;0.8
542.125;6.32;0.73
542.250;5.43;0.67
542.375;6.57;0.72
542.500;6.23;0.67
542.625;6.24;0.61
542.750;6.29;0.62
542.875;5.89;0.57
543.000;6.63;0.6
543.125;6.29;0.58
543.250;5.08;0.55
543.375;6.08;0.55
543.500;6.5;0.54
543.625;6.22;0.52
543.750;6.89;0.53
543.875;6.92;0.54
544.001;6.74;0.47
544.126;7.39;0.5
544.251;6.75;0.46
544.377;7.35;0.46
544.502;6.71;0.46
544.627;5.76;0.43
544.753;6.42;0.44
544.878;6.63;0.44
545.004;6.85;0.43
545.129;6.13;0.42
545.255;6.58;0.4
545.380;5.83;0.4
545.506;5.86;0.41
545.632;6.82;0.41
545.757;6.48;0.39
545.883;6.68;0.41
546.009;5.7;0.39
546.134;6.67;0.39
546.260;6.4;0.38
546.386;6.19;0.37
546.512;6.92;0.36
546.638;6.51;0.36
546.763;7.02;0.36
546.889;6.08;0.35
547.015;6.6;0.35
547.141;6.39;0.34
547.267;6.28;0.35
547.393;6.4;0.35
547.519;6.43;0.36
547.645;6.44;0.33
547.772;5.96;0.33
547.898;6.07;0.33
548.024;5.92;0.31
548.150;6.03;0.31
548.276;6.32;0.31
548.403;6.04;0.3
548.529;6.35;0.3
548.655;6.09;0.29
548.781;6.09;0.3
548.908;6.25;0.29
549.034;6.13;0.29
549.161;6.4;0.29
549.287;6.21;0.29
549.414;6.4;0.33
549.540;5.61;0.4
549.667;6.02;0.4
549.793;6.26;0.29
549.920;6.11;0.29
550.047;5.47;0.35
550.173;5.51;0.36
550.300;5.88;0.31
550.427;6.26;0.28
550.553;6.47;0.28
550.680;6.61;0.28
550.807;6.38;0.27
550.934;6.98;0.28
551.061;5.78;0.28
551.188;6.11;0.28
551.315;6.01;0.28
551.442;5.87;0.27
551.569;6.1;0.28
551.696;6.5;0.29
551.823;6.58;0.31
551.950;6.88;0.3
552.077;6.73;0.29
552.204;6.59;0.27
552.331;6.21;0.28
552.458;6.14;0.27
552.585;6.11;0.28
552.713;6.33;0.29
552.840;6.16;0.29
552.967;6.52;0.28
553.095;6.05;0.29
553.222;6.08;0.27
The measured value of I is -0.16 nm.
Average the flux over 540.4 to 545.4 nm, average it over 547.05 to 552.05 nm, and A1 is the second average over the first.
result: 1.0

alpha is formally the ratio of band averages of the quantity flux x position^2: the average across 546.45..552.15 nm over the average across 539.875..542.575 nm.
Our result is 1.1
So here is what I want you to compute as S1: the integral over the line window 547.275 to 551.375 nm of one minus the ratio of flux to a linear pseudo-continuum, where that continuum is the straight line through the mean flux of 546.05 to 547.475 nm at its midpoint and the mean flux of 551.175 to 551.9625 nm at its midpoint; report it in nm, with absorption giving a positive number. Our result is 0.14 nm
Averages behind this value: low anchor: 6.49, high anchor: 6.27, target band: 6.16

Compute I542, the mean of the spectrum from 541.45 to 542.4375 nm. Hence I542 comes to 6.46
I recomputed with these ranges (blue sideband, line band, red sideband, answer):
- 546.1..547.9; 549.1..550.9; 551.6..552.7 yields 0.09 nm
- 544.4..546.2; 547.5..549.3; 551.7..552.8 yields 0.07 nm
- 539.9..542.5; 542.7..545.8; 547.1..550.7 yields -0.16 nm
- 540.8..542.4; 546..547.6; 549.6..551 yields -0.06 nm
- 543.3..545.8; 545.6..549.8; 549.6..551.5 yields 0.01 nm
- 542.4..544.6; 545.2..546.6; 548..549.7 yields -0.01 nm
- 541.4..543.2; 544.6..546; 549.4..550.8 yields -0.02 nm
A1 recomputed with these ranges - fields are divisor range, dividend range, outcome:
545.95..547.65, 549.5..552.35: 0.97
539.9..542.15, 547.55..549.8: 1.00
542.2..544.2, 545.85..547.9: 1.01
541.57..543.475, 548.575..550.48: 0.97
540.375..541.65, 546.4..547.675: 1.08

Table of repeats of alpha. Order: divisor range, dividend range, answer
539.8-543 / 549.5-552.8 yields 1.05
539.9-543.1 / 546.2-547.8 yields 1.07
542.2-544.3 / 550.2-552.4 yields 1.02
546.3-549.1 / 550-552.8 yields 1.01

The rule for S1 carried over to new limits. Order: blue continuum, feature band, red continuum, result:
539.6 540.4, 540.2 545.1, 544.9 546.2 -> -0.18 nm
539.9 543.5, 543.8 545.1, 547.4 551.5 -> -0.13 nm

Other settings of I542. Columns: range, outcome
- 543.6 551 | 6.35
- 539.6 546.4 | 6.28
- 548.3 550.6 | 6.09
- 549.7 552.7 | 6.24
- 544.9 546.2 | 6.37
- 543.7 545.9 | 6.59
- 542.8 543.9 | 6.26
